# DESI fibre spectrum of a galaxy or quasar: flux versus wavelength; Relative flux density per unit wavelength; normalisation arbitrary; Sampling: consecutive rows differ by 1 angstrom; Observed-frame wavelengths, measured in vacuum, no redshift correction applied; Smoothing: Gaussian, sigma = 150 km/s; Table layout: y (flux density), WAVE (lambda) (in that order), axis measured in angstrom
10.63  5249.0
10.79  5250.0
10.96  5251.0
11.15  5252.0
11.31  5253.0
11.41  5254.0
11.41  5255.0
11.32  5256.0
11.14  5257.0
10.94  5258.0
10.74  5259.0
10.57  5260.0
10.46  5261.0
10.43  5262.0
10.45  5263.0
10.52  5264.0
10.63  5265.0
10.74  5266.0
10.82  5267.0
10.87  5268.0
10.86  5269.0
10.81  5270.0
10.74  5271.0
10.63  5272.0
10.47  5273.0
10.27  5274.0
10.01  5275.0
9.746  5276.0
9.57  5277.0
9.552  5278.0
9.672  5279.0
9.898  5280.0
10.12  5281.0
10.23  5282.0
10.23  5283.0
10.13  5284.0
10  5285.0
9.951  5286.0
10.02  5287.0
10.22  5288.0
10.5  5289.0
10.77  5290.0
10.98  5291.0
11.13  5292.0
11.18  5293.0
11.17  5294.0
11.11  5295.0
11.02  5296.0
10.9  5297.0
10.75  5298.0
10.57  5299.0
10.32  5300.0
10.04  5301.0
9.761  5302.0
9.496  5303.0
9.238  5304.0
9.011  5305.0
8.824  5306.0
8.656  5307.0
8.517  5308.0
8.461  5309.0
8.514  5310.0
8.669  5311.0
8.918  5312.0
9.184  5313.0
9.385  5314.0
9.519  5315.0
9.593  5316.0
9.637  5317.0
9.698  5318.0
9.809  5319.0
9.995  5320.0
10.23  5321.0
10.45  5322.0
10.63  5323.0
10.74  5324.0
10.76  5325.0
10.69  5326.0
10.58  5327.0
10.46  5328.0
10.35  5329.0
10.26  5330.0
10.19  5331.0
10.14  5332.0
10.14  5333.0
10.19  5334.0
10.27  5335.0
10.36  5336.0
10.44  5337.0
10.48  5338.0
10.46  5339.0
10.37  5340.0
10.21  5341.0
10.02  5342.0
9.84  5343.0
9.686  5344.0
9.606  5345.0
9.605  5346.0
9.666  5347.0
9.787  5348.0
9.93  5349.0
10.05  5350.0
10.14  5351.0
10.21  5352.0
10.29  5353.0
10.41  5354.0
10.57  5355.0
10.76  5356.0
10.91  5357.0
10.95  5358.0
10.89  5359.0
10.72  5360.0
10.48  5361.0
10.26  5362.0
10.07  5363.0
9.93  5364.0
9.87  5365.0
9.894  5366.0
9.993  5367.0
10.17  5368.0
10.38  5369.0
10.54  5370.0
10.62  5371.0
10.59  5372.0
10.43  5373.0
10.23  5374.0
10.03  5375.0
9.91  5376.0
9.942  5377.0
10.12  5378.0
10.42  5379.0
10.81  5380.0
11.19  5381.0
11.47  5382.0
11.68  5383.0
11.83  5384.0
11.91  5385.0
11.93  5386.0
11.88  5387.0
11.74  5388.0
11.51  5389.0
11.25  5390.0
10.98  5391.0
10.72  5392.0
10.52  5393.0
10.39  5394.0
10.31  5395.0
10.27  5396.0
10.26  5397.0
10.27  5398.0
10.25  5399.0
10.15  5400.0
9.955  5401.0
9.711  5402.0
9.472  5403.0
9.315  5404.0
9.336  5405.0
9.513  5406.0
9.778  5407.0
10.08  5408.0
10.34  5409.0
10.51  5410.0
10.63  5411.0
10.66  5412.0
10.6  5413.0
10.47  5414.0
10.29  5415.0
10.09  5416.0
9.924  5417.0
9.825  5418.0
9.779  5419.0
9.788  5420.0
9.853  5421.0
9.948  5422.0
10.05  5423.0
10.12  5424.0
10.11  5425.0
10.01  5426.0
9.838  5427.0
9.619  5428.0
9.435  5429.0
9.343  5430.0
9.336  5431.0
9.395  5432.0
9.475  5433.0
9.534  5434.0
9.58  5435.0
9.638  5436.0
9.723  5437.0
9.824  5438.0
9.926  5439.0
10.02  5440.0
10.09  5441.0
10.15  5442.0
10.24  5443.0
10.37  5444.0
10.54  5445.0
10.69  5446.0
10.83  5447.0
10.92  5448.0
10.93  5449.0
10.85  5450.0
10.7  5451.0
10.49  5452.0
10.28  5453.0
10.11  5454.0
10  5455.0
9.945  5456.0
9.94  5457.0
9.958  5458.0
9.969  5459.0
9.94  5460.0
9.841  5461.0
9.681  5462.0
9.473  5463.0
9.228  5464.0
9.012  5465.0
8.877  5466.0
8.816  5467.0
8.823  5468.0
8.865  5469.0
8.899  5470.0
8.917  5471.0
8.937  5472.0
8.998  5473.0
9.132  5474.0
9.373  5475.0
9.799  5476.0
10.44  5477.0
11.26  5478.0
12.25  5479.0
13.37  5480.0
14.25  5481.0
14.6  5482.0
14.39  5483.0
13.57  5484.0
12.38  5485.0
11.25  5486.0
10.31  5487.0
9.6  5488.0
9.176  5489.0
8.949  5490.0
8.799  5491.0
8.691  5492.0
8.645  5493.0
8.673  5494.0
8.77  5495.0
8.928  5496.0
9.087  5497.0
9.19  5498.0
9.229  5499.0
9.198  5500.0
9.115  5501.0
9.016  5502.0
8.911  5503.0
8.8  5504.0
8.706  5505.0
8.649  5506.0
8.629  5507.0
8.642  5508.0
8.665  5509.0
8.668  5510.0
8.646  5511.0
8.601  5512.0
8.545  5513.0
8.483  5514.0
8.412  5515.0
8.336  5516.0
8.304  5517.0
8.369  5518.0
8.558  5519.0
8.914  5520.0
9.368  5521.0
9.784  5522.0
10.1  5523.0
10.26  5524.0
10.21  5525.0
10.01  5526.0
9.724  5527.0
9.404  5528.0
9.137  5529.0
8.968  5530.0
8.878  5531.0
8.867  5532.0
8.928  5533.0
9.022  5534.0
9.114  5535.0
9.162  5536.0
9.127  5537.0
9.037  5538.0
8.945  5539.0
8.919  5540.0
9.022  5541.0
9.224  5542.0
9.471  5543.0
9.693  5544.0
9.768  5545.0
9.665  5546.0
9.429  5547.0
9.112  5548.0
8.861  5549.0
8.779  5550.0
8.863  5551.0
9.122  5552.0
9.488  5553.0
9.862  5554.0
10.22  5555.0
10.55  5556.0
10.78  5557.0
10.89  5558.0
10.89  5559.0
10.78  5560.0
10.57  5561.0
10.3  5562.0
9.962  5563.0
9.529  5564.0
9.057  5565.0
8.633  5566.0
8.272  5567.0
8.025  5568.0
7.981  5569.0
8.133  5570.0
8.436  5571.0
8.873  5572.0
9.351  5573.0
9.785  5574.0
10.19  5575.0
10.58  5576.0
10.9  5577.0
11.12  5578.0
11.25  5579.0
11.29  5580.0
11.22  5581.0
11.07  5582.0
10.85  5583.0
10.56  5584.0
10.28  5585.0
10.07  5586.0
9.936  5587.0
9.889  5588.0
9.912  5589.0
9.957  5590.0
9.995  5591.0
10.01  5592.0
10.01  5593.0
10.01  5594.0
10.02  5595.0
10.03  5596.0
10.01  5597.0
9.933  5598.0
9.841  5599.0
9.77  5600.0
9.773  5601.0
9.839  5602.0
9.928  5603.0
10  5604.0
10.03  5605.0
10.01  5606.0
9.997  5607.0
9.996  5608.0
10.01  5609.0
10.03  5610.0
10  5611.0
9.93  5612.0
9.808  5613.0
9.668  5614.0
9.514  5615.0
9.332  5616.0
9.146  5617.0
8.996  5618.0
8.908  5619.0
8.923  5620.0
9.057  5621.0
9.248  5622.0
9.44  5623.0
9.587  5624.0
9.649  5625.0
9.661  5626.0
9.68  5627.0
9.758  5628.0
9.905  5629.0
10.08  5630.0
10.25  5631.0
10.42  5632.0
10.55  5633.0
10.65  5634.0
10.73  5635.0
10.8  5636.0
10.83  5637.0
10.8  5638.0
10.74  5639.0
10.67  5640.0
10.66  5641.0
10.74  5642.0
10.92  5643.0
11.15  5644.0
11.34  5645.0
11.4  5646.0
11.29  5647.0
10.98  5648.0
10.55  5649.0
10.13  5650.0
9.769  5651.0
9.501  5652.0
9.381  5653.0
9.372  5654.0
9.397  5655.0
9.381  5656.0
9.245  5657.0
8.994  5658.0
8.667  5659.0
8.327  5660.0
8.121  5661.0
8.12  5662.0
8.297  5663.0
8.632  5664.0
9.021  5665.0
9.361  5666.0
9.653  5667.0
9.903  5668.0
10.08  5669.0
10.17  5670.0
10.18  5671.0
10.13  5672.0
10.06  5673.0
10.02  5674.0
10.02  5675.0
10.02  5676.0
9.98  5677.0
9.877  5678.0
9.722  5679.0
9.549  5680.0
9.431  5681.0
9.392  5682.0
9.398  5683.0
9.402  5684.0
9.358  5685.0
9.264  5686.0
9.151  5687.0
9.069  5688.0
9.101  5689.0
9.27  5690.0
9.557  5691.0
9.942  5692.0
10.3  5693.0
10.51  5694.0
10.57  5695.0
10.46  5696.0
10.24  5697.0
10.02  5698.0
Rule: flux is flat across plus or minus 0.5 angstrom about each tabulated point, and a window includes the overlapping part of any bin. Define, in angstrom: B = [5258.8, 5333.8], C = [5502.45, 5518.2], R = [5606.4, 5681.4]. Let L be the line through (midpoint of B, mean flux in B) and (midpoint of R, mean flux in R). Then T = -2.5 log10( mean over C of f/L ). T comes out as 0.16 mag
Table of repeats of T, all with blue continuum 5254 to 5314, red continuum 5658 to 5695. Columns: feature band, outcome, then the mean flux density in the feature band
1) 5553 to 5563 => -0.082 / 10.5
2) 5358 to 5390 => -0.070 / 10.7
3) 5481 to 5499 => -0.059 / 10.4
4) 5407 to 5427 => -0.020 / 10.1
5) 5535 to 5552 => 0.062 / 9.19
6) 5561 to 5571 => 0.087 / 8.94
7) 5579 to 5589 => -0.099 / 10.6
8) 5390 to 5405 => -0.021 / 10.2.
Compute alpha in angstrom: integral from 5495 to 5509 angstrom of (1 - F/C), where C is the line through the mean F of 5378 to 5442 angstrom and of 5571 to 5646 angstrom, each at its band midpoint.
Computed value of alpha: 1.75 angstrom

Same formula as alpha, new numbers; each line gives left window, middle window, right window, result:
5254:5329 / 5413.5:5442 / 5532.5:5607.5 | 0.44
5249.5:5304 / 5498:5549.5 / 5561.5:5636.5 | 4.80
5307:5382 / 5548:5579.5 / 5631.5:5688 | 0.89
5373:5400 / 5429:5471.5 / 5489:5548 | 0.55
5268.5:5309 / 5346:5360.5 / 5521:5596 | -0.44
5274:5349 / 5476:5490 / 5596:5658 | -2.60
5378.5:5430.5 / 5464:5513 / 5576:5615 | 2.64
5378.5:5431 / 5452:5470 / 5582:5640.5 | 1.20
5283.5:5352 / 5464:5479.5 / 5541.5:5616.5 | 0.69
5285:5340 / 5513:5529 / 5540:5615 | 1.13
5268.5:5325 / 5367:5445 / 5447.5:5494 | -0.76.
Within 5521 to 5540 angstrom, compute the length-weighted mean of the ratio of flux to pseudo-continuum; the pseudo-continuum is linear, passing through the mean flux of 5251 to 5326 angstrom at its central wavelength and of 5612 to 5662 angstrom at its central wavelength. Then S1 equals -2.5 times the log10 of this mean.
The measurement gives 0.07 mag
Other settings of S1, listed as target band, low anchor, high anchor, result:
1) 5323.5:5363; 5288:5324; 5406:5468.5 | -0.039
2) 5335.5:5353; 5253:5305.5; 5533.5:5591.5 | 0.025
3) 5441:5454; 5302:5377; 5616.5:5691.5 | -0.065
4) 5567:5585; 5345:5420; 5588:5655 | 0.018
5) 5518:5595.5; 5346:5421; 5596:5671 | 0.039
